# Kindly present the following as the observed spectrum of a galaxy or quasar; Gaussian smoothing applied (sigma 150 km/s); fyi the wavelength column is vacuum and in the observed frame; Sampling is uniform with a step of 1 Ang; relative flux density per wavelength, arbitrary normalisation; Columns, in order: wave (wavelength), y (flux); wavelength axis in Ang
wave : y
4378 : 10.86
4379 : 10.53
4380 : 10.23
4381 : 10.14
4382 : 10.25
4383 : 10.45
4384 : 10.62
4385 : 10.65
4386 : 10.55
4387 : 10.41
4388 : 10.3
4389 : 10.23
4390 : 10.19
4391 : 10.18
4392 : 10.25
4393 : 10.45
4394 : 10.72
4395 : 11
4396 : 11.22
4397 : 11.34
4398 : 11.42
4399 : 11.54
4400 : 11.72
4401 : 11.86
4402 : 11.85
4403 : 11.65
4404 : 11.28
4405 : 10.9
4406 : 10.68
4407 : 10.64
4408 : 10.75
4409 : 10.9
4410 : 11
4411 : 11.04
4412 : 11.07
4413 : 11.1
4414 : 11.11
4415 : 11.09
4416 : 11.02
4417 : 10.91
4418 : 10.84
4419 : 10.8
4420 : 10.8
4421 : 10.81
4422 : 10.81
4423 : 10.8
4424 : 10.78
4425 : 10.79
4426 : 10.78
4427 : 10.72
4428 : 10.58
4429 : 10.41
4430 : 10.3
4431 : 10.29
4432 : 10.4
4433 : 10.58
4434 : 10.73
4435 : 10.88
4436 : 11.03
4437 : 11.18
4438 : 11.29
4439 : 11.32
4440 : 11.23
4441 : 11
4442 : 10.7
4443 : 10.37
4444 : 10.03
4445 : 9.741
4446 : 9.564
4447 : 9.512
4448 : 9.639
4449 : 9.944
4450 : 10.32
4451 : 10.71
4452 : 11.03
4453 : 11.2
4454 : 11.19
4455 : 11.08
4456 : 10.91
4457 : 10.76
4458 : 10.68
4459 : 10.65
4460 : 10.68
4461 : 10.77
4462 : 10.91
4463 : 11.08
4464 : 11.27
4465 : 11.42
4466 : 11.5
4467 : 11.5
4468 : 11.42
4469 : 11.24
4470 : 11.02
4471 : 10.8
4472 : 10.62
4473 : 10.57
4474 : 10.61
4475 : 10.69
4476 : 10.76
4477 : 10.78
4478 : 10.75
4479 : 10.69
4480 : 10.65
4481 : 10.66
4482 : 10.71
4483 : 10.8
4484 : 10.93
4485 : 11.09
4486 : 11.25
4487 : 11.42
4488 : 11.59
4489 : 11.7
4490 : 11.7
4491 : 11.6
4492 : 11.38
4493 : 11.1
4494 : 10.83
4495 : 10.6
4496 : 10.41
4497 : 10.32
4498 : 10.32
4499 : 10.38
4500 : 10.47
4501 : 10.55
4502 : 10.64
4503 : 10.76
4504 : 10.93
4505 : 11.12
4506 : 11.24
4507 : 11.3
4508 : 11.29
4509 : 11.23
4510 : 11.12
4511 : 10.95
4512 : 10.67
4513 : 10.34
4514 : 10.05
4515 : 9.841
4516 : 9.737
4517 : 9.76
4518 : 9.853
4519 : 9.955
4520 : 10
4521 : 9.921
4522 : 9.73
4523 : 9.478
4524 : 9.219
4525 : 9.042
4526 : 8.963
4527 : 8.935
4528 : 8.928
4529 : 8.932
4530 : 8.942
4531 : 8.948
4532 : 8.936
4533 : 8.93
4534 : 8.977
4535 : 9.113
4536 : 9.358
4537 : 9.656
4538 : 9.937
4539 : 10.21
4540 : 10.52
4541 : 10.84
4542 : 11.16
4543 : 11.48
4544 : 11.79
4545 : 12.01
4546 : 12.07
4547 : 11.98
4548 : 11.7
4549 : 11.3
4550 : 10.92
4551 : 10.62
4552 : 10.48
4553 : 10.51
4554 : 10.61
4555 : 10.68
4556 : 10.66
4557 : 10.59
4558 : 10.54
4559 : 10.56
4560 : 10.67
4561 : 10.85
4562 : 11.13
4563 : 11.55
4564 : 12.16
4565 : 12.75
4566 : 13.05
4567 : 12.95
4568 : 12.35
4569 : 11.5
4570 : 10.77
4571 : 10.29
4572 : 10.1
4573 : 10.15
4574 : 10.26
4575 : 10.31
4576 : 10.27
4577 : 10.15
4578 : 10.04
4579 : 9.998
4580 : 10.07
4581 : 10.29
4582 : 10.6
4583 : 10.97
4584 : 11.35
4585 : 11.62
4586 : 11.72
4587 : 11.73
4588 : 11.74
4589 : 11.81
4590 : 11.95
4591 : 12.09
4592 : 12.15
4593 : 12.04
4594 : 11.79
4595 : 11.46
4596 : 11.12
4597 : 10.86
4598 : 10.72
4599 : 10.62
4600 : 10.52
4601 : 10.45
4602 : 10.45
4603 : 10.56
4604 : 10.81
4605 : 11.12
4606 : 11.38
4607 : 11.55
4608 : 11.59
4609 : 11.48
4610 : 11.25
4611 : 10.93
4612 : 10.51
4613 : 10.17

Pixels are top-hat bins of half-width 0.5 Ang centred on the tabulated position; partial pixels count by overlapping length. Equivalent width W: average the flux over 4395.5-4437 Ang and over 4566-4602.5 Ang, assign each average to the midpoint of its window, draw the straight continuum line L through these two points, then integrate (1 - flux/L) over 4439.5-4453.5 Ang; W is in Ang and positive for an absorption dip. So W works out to 0.8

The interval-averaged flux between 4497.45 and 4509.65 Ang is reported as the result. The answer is 10.9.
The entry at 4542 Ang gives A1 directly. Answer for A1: 11.16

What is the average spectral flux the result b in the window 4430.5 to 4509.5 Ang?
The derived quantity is 10.8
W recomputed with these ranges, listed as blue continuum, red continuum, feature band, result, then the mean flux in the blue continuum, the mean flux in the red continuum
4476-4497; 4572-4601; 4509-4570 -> 2.9 Ang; 11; 11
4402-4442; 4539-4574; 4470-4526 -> 2.2 Ang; 10.9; 11.2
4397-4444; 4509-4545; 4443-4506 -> -2.4 Ang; 10.9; 9.88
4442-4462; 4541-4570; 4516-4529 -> 1.9 Ang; 10.5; 11.4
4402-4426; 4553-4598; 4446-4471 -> 0.4 Ang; 11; 11.1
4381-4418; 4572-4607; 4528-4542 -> 1.8 Ang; 10.9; 11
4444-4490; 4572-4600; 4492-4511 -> 0.1 Ang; 10.8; 11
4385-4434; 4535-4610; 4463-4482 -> 0.0 Ang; 10.8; 11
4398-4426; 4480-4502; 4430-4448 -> 0.8 Ang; 11.1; 10.9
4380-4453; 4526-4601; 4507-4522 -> 0.6 Ang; 10.7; 10.8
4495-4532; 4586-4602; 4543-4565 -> -0.8 Ang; 10.1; 11.4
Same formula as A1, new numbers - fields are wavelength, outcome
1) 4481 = 10.66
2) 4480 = 10.65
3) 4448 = 9.639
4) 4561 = 10.85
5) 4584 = 11.35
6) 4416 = 11.02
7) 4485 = 11.09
